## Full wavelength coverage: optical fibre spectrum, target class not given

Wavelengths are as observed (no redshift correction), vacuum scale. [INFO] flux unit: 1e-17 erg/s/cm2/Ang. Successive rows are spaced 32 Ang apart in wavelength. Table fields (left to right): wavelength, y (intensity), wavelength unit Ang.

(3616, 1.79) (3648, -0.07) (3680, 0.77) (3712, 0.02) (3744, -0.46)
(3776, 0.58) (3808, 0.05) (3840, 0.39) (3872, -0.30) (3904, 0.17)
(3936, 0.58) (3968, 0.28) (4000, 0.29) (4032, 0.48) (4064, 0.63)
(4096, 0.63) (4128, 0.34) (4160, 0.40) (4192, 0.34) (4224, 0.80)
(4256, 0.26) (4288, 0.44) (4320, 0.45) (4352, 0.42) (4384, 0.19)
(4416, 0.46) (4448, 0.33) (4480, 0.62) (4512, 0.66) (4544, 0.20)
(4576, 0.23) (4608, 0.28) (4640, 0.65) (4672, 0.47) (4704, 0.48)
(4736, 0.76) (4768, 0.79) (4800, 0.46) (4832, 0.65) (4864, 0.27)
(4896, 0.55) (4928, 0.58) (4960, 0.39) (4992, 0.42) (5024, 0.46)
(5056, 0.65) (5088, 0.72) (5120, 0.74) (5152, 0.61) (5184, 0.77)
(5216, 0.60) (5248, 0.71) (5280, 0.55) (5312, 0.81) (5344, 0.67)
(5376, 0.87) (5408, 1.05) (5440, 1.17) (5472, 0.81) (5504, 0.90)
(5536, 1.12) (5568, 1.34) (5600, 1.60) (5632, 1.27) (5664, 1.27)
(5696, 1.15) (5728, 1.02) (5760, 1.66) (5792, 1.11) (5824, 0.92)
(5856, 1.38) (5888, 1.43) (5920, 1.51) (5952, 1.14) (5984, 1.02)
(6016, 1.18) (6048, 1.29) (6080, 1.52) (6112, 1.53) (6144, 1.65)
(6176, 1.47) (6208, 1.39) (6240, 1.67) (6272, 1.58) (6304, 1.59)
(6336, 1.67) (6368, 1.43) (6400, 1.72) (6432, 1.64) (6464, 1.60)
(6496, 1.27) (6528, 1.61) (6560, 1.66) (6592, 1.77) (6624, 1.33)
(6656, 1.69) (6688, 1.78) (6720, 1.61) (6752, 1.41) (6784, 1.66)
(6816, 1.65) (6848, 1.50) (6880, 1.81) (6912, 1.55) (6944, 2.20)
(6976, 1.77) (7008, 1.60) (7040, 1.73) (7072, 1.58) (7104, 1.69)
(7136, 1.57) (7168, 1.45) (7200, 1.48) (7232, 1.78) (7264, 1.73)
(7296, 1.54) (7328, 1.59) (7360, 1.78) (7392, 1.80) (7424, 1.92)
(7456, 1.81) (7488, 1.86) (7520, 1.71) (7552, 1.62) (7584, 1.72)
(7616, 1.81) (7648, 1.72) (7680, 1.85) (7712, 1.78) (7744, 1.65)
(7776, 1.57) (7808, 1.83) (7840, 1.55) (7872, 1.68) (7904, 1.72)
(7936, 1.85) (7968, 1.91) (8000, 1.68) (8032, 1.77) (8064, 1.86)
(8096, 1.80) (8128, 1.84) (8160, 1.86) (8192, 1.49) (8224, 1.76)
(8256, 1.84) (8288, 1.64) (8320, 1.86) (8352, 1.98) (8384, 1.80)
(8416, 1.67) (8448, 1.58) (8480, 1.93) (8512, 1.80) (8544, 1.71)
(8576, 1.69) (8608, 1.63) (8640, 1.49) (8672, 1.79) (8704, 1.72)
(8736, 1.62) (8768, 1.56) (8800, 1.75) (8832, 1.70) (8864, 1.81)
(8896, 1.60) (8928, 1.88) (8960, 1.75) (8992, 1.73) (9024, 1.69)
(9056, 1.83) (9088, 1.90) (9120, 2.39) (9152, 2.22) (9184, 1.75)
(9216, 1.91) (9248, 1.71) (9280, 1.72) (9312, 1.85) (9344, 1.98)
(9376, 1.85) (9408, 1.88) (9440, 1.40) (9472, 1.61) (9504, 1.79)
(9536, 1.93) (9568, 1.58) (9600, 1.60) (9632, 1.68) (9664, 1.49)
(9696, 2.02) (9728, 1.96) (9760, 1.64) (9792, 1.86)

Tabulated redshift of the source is 0.389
